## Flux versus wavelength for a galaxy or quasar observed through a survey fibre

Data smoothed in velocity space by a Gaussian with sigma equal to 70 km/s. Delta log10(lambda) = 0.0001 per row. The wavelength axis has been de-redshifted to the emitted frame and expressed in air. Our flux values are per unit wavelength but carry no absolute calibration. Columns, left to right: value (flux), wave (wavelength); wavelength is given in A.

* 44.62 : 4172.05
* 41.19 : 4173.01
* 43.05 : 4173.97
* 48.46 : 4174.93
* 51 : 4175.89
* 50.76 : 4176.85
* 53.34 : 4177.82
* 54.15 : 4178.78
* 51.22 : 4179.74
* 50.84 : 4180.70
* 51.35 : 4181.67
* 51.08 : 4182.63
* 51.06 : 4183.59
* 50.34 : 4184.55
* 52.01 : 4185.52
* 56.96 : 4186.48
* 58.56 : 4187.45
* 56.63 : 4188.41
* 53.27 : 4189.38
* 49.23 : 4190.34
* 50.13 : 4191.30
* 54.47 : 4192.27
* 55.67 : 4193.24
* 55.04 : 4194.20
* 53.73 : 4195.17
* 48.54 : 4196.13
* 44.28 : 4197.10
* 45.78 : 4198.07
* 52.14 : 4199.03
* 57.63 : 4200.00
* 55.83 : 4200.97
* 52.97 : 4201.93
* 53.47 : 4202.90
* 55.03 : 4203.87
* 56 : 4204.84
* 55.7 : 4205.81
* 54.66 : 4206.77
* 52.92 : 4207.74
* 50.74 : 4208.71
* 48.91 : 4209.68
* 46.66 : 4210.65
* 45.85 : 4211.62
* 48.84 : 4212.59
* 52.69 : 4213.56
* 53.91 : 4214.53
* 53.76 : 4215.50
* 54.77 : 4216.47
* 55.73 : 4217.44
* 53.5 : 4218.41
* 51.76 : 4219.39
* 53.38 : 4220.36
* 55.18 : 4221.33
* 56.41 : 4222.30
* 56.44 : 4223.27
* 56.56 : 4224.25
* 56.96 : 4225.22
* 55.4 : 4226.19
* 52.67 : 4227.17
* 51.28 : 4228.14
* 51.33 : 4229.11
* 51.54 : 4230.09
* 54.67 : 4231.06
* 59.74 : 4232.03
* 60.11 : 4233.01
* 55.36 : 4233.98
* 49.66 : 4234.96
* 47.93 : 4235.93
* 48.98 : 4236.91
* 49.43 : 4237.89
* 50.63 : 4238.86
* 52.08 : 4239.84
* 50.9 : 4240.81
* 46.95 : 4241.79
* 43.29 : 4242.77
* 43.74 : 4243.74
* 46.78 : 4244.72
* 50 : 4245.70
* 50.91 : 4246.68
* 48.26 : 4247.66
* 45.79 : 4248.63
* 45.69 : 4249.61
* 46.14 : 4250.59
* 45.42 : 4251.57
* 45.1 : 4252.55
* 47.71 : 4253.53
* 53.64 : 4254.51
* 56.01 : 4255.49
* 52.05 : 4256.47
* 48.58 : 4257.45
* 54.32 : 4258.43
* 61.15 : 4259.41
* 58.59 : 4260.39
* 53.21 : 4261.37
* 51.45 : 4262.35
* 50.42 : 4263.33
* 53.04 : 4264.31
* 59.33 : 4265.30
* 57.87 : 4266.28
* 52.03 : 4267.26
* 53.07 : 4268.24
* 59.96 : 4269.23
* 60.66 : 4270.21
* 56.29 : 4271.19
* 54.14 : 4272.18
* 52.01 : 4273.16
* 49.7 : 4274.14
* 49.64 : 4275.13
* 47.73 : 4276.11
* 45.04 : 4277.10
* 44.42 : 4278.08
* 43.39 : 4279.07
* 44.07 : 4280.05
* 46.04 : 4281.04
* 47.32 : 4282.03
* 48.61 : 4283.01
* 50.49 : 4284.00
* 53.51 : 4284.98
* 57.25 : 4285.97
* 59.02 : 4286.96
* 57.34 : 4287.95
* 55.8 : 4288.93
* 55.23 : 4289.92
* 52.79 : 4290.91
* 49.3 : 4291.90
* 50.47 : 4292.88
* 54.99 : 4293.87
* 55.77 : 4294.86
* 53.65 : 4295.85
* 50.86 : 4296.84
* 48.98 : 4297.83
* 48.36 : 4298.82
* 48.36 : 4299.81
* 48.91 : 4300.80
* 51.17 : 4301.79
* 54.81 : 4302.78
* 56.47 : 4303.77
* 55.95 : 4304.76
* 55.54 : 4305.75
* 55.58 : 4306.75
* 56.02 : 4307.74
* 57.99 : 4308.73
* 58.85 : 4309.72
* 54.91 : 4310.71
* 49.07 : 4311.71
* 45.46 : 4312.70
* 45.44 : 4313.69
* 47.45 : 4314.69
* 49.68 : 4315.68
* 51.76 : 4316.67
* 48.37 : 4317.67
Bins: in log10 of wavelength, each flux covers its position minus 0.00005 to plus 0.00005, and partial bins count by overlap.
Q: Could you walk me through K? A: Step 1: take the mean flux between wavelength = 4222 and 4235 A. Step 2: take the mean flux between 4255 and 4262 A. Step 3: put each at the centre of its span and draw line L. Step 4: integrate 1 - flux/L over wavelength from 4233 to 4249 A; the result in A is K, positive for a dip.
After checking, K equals 1.68 A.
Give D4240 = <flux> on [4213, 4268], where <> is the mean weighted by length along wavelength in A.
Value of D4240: 52.1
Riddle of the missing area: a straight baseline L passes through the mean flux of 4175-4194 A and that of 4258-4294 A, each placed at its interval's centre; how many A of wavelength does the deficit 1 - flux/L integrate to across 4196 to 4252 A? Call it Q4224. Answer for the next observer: 1.1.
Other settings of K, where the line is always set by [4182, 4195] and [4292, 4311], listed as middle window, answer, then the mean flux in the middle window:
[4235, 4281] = 2.5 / 50.5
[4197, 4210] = 0.1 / 52.9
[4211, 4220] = 0.2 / 52.2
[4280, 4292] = 0.2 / 52.4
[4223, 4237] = -0.1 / 54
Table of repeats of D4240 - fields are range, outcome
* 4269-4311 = 52.5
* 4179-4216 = 52.3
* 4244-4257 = 48.6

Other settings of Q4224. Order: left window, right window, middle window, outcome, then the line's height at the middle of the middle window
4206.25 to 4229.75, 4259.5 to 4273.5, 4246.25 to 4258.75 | 1.3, 54.7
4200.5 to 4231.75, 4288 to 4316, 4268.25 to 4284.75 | 0.8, 52.8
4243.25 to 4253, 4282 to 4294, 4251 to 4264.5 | -1.0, 48.4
